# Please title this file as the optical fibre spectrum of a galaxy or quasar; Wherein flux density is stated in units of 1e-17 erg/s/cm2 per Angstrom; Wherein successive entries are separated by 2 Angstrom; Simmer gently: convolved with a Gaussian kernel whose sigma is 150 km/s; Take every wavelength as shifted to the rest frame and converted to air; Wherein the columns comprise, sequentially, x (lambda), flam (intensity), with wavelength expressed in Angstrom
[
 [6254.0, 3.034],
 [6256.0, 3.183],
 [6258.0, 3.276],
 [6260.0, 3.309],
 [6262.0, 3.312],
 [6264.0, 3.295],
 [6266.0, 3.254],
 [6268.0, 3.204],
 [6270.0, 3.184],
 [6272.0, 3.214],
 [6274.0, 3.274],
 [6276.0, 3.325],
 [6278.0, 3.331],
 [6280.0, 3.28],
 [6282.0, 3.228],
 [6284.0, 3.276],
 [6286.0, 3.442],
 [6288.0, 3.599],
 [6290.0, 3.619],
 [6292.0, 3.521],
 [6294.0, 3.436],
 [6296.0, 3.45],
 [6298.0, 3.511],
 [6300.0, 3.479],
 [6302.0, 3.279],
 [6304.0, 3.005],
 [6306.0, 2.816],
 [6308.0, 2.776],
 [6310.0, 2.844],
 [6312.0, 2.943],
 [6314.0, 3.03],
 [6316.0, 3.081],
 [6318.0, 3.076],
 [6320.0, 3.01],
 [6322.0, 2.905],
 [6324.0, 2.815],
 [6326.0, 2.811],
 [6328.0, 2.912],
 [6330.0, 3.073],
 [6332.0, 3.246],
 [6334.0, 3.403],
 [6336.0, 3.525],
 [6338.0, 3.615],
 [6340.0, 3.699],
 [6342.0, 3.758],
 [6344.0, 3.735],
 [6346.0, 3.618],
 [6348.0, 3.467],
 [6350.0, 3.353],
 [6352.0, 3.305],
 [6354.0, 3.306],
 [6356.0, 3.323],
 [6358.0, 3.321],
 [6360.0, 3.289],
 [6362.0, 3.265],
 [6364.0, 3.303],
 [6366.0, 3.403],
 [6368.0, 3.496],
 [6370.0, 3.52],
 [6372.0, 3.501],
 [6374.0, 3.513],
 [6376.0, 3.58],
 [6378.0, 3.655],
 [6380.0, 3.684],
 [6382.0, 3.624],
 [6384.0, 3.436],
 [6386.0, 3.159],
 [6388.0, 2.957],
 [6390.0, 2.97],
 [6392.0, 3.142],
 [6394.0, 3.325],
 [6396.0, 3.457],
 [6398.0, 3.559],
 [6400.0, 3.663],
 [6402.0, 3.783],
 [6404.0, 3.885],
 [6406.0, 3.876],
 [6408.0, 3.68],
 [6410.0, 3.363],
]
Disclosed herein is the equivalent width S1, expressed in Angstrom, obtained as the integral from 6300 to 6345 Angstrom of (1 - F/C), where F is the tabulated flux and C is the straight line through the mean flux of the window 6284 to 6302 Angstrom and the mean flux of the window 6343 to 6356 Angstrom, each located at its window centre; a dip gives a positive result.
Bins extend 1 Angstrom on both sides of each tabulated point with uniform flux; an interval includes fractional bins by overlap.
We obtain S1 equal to 4.0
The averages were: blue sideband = 3.48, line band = 3.16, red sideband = 3.45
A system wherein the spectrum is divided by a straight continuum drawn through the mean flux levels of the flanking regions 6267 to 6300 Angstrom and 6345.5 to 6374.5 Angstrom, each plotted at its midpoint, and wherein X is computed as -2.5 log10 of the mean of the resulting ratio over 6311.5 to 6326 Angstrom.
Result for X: 0.14 mag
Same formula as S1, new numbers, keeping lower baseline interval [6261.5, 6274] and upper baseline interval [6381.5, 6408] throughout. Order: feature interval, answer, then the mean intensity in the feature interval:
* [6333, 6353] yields -1.1 Angstrom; 3.55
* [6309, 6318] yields 0.9 Angstrom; 2.99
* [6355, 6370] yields 0.2 Angstrom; 3.35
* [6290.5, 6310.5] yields 0.4 Angstrom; 3.23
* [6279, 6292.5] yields -0.6 Angstrom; 3.42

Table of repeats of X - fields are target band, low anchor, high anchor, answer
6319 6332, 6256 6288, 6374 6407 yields 0.15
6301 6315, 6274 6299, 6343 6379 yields 0.16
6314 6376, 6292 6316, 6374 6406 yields 0.00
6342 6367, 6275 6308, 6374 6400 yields -0.01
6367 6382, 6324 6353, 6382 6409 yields -0.04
